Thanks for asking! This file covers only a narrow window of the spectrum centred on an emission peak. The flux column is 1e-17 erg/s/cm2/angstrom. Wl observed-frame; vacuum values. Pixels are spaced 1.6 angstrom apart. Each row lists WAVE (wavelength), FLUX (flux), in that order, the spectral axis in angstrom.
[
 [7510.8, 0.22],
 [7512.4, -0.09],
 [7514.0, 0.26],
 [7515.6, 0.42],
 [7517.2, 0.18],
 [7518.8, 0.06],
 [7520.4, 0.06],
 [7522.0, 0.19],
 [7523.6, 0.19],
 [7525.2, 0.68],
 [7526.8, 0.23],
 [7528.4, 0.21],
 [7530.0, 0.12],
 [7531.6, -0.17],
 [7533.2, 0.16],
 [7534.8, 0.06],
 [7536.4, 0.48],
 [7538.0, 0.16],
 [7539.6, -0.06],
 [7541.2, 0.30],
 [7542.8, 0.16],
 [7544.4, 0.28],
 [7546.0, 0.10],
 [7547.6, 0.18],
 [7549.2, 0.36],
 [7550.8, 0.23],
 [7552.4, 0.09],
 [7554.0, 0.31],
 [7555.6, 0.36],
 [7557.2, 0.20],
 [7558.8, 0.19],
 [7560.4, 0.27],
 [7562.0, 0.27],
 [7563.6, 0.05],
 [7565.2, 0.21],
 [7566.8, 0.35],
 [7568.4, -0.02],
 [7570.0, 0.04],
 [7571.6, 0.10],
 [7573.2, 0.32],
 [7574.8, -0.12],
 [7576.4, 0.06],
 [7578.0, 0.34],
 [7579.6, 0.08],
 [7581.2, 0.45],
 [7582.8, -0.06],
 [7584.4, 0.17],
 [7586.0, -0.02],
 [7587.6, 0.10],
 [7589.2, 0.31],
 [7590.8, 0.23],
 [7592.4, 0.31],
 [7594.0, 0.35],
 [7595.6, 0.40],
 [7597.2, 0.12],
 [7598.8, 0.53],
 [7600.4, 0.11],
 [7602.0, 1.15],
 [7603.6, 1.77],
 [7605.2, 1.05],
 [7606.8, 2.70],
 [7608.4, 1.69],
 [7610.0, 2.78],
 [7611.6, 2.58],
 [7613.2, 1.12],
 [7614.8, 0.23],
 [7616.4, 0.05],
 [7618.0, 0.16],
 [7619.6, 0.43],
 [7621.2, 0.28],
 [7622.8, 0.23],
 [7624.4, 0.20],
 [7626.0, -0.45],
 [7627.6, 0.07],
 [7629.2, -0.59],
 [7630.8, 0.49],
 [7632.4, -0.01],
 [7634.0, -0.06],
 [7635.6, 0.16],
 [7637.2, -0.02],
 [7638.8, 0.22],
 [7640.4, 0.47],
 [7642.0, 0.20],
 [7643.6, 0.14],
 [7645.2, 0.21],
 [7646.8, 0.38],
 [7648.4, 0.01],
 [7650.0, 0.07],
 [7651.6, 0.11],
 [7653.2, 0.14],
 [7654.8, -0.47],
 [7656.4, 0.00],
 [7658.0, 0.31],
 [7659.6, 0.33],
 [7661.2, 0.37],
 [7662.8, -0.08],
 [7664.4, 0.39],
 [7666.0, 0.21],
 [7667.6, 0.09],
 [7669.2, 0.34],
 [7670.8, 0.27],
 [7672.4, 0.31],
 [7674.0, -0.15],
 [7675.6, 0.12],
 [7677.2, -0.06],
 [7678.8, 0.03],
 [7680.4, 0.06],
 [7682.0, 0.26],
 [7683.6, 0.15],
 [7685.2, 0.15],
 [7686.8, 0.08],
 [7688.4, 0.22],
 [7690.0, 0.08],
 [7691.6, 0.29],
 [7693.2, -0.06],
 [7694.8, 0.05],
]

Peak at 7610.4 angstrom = [O II]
